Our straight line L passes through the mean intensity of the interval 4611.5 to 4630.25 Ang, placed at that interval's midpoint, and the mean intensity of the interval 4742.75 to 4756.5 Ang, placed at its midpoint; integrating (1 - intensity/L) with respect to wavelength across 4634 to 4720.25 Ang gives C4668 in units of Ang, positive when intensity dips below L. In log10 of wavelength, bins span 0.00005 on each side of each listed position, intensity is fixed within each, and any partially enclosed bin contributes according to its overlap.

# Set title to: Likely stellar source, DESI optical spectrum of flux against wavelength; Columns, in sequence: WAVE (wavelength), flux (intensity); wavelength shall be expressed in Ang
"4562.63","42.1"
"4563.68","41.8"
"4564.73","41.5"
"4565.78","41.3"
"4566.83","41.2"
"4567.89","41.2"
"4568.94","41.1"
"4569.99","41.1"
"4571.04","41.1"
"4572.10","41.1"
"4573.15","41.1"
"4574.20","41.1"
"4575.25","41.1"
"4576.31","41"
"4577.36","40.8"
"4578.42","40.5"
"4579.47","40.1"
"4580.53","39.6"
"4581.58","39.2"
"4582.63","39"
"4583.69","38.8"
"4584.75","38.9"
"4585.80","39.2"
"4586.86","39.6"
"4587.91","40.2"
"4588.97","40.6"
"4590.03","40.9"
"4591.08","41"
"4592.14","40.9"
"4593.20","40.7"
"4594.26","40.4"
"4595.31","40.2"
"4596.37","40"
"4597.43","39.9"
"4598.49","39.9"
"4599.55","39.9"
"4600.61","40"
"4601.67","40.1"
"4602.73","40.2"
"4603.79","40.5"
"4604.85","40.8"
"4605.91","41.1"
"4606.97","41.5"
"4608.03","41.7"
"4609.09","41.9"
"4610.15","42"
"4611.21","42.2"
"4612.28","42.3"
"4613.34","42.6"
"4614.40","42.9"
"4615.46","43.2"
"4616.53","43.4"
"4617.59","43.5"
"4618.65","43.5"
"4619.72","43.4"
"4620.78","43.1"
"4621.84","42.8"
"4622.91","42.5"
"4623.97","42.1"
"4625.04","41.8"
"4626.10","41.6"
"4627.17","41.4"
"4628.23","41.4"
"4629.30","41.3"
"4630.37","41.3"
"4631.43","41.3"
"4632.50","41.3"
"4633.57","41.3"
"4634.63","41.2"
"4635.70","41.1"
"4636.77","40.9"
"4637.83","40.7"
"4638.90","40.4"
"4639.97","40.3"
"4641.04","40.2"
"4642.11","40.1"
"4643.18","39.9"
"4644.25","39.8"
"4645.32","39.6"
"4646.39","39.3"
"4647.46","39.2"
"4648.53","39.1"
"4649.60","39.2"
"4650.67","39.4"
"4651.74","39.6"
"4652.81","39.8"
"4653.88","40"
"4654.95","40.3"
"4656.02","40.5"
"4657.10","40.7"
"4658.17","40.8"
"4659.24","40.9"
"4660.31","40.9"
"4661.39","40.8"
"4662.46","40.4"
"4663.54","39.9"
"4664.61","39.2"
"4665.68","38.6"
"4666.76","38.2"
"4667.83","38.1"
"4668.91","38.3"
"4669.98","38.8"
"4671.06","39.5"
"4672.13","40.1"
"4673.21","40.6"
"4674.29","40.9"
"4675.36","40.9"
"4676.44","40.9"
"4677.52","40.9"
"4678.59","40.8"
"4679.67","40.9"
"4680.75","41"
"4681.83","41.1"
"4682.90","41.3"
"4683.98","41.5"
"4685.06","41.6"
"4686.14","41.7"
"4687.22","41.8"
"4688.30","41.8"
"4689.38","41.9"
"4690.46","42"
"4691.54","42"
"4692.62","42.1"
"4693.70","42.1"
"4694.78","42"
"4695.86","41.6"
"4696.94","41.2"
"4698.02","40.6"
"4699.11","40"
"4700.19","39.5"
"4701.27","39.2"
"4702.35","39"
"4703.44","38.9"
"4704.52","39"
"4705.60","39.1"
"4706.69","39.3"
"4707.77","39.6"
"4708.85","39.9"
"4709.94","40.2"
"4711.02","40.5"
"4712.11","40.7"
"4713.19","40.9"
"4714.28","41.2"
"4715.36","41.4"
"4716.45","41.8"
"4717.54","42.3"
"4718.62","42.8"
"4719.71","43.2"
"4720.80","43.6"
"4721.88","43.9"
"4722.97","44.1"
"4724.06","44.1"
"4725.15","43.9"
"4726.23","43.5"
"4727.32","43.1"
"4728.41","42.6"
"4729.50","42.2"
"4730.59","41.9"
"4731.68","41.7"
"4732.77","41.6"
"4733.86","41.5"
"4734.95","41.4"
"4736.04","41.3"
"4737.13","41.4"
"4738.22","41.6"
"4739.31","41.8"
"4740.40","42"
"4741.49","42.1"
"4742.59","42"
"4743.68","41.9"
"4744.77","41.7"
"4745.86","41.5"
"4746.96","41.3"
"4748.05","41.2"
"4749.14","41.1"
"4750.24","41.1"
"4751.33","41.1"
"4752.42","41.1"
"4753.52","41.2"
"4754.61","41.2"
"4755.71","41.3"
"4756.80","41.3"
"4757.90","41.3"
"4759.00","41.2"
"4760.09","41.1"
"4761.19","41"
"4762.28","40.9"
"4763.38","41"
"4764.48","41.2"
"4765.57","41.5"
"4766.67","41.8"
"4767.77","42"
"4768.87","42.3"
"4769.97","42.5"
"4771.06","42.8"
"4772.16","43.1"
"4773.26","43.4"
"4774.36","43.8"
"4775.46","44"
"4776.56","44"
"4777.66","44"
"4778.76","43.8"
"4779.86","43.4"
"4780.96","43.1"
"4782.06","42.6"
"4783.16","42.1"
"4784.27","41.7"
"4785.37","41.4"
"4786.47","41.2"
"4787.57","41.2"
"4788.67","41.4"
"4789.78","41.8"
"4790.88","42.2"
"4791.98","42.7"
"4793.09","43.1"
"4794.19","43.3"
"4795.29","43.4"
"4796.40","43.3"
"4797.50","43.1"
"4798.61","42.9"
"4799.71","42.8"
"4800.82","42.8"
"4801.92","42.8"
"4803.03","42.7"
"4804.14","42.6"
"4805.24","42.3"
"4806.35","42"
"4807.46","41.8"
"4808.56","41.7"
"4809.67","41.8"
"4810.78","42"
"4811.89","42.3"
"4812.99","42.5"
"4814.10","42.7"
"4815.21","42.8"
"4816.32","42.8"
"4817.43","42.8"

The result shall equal 3.1 Ang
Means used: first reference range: 42.5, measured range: 40.5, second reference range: 41.4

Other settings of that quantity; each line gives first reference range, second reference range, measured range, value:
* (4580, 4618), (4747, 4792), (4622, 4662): 0.5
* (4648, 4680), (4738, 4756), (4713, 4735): -0.8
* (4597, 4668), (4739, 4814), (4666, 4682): 0.5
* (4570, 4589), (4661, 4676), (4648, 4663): -0.2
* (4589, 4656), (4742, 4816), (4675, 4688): 0.1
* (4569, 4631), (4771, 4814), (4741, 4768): 0.6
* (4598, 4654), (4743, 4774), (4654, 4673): 0.7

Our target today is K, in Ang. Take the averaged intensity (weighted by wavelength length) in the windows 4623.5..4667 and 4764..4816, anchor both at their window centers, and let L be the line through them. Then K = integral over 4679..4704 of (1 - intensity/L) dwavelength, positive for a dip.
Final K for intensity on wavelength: 0.00 Ang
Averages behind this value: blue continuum 40.4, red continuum 42.6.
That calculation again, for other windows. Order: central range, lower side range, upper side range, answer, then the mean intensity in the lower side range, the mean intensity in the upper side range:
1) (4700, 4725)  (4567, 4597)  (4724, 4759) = 0.2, 40.4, 41.8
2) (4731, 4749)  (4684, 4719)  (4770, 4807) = 0.0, 40.9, 42.7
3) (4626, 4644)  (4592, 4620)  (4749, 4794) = 0.3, 41.4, 42.1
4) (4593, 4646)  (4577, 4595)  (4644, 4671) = -1.9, 40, 39.7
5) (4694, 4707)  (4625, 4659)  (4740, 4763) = 0.3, 40.5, 41.4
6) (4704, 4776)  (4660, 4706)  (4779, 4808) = -0.4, 40.5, 42.5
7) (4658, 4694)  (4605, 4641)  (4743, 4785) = 1.1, 41.9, 42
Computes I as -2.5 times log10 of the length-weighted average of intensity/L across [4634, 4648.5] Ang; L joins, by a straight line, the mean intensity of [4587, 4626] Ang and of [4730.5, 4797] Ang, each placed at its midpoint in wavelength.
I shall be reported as 0.04 mag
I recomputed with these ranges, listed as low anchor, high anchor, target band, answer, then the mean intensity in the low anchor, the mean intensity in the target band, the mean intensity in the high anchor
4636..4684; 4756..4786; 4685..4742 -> -0.010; 40.1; 41.5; 42.3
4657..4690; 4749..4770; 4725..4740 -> -0.027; 40.5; 42.1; 41.3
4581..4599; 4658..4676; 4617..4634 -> -0.059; 40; 42.1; 39.8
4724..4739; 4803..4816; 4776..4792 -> -0.005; 42.2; 42.4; 42.3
